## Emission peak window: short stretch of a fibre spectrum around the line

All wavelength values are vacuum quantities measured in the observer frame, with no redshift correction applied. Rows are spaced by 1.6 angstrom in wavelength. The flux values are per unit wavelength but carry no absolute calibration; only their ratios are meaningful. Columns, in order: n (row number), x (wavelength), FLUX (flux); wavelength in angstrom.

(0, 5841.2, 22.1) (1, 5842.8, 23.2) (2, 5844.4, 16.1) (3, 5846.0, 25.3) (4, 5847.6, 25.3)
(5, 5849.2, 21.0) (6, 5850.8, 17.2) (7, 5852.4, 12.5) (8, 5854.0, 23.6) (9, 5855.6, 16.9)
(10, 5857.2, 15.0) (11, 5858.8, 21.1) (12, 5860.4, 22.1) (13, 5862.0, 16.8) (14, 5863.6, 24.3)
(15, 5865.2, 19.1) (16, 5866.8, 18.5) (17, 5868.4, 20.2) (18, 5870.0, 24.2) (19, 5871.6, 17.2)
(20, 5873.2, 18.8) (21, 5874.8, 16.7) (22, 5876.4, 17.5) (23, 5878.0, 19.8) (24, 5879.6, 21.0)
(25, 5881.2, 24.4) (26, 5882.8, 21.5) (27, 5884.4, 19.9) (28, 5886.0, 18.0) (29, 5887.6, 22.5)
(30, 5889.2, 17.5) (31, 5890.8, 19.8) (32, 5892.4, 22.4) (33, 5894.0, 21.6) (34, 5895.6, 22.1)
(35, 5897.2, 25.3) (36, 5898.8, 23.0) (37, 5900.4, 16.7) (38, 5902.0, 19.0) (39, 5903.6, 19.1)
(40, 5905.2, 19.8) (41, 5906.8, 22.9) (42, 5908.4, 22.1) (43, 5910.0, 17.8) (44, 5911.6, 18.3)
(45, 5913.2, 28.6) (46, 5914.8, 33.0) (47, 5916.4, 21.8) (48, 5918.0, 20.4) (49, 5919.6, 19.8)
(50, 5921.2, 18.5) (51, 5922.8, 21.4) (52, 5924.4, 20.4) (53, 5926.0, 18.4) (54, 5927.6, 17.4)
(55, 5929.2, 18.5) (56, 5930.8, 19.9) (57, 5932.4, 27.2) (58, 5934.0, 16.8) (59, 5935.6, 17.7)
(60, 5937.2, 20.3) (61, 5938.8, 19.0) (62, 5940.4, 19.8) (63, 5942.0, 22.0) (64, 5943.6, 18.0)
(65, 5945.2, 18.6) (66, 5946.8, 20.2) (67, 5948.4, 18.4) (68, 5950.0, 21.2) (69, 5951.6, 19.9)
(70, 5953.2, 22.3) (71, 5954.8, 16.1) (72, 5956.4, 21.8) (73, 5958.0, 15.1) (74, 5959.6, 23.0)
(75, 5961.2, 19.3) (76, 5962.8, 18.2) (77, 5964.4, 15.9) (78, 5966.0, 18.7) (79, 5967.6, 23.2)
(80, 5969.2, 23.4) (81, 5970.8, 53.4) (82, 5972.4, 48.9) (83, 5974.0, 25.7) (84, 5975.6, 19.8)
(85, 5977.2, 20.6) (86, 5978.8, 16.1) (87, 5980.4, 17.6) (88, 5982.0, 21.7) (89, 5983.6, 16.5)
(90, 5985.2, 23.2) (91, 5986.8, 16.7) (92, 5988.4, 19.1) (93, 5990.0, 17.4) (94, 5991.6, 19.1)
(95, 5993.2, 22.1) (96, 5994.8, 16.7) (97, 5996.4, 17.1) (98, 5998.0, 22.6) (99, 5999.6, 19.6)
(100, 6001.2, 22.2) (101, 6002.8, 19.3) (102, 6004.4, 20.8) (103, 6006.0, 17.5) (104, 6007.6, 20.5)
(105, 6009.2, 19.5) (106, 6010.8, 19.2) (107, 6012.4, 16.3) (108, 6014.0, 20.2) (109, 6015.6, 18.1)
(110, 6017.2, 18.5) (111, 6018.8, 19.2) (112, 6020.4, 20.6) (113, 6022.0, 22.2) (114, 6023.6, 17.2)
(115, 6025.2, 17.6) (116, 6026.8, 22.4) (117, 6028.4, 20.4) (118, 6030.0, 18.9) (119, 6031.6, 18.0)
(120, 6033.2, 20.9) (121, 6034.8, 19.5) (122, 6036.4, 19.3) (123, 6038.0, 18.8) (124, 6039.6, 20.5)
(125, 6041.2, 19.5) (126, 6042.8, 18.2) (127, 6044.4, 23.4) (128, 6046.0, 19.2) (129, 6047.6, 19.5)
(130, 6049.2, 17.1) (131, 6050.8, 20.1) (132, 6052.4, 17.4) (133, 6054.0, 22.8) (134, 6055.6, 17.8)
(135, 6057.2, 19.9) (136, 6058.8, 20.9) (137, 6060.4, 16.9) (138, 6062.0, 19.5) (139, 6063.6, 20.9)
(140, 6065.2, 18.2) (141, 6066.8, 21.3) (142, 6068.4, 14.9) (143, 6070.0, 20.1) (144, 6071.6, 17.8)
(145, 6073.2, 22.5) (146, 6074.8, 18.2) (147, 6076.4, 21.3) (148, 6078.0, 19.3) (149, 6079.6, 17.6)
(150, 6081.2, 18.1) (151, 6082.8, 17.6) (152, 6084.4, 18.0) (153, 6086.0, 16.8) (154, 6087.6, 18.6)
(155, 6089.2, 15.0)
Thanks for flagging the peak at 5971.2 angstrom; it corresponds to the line [O III] 5007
